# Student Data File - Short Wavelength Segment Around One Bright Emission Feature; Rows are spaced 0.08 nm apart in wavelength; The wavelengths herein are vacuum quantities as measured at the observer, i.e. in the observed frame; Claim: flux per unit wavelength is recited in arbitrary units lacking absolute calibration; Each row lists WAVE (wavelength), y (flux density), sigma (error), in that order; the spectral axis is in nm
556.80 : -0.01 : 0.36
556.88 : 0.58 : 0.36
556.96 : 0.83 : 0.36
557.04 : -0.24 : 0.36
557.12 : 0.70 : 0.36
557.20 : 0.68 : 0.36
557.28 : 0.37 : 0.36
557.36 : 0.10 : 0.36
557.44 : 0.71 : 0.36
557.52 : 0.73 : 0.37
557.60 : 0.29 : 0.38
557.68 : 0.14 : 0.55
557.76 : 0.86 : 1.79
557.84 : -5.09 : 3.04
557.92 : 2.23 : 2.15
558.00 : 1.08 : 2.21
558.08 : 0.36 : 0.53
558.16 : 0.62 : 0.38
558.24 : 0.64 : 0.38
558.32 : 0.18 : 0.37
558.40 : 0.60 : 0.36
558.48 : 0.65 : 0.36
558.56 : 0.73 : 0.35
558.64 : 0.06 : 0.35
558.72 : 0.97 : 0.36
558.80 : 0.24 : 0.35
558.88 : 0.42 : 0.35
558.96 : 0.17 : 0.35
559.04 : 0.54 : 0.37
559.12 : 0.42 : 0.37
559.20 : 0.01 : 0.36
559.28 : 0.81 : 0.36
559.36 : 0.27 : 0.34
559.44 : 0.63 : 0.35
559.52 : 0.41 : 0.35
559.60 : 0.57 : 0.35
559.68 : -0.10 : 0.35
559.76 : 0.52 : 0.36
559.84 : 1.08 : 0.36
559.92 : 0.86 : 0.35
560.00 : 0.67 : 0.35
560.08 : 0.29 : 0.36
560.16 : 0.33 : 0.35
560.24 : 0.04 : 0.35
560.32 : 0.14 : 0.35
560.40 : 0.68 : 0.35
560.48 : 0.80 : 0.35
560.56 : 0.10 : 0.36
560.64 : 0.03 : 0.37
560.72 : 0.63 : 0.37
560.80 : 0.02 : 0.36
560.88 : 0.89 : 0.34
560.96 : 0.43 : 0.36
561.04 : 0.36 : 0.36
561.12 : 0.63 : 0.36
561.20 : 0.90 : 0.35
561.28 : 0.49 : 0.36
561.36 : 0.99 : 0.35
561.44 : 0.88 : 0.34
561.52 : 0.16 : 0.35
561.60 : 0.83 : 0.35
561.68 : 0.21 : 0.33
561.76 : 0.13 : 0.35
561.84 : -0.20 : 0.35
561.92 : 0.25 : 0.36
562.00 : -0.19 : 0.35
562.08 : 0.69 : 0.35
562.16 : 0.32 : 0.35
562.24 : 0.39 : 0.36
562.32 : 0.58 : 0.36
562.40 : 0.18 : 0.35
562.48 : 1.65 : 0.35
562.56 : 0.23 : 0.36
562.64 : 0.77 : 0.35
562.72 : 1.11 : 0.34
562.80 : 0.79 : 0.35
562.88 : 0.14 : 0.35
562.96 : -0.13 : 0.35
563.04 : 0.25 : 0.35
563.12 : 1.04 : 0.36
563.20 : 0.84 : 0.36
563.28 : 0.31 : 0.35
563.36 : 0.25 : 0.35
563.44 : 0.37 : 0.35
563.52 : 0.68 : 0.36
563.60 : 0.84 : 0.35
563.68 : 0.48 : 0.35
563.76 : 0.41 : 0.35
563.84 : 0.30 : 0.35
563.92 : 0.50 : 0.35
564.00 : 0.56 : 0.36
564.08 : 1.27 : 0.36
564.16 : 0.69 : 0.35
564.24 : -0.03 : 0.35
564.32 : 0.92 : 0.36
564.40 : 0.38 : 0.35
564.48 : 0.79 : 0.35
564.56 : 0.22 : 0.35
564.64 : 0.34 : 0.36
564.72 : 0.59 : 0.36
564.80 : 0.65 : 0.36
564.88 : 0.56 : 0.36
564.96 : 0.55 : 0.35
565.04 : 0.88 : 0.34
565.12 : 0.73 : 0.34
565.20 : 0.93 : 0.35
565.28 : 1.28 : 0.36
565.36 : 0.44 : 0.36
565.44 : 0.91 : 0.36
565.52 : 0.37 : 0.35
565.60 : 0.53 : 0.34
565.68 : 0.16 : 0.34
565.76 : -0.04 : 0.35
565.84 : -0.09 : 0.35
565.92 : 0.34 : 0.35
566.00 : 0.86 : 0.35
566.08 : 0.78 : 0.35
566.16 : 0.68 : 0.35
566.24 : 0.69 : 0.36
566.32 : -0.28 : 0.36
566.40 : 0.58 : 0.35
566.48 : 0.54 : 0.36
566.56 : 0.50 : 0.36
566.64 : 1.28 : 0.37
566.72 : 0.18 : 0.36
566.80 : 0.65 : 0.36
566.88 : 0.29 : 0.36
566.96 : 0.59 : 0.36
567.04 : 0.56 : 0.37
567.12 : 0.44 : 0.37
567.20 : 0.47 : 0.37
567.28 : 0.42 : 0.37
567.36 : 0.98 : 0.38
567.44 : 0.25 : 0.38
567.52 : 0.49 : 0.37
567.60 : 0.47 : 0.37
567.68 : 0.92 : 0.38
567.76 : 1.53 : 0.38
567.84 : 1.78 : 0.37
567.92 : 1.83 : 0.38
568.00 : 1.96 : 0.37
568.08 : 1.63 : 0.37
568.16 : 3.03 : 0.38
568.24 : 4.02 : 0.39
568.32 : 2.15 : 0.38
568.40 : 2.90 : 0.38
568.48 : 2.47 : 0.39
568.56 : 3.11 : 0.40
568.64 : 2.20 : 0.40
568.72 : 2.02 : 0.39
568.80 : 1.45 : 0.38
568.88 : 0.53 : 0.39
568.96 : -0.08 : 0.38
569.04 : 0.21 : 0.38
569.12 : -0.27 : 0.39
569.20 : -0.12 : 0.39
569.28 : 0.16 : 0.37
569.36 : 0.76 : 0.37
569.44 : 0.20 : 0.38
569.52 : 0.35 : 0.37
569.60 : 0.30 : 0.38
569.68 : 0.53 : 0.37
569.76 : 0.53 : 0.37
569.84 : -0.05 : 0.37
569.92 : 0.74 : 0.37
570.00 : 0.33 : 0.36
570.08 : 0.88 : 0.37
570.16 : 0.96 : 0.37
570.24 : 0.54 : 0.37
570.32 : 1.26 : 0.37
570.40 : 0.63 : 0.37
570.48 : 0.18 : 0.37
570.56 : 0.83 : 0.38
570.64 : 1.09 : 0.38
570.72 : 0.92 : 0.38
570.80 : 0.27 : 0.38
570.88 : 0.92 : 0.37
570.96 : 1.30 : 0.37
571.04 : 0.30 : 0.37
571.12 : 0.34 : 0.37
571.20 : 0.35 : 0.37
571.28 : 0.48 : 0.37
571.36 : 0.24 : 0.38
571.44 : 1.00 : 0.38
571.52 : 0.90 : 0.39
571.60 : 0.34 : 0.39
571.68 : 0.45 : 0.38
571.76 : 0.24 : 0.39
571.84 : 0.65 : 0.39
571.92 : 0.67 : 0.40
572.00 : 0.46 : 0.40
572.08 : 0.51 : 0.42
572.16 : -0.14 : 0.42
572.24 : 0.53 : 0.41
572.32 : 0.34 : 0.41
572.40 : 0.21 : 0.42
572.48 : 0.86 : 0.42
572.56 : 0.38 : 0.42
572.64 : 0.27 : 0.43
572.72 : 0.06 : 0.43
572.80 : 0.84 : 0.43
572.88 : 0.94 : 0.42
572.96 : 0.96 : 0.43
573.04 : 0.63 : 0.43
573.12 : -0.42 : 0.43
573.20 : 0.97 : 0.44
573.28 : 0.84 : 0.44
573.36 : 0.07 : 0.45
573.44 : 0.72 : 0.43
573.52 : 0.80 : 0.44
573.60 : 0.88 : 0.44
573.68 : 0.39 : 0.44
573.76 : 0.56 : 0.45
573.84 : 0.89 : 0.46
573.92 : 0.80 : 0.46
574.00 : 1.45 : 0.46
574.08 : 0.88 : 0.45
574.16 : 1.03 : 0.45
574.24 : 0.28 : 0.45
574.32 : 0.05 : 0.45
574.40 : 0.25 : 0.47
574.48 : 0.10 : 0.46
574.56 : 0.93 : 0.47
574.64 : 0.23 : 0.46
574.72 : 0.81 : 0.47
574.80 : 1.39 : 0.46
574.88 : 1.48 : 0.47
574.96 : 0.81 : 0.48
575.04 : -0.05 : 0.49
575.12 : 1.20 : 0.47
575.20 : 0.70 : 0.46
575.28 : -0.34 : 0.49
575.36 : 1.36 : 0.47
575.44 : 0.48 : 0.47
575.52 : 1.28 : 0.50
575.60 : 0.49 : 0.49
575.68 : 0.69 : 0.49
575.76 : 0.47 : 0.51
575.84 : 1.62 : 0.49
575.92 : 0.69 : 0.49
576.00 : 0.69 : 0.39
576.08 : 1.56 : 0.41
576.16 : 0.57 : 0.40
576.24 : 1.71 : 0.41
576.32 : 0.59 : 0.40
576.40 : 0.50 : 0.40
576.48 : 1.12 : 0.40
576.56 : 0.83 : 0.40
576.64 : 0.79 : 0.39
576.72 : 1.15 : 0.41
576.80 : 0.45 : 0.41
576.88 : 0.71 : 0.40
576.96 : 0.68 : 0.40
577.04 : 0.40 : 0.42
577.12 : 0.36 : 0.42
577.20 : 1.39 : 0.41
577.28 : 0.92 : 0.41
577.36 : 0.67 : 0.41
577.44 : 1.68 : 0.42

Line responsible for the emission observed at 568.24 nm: [O II]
